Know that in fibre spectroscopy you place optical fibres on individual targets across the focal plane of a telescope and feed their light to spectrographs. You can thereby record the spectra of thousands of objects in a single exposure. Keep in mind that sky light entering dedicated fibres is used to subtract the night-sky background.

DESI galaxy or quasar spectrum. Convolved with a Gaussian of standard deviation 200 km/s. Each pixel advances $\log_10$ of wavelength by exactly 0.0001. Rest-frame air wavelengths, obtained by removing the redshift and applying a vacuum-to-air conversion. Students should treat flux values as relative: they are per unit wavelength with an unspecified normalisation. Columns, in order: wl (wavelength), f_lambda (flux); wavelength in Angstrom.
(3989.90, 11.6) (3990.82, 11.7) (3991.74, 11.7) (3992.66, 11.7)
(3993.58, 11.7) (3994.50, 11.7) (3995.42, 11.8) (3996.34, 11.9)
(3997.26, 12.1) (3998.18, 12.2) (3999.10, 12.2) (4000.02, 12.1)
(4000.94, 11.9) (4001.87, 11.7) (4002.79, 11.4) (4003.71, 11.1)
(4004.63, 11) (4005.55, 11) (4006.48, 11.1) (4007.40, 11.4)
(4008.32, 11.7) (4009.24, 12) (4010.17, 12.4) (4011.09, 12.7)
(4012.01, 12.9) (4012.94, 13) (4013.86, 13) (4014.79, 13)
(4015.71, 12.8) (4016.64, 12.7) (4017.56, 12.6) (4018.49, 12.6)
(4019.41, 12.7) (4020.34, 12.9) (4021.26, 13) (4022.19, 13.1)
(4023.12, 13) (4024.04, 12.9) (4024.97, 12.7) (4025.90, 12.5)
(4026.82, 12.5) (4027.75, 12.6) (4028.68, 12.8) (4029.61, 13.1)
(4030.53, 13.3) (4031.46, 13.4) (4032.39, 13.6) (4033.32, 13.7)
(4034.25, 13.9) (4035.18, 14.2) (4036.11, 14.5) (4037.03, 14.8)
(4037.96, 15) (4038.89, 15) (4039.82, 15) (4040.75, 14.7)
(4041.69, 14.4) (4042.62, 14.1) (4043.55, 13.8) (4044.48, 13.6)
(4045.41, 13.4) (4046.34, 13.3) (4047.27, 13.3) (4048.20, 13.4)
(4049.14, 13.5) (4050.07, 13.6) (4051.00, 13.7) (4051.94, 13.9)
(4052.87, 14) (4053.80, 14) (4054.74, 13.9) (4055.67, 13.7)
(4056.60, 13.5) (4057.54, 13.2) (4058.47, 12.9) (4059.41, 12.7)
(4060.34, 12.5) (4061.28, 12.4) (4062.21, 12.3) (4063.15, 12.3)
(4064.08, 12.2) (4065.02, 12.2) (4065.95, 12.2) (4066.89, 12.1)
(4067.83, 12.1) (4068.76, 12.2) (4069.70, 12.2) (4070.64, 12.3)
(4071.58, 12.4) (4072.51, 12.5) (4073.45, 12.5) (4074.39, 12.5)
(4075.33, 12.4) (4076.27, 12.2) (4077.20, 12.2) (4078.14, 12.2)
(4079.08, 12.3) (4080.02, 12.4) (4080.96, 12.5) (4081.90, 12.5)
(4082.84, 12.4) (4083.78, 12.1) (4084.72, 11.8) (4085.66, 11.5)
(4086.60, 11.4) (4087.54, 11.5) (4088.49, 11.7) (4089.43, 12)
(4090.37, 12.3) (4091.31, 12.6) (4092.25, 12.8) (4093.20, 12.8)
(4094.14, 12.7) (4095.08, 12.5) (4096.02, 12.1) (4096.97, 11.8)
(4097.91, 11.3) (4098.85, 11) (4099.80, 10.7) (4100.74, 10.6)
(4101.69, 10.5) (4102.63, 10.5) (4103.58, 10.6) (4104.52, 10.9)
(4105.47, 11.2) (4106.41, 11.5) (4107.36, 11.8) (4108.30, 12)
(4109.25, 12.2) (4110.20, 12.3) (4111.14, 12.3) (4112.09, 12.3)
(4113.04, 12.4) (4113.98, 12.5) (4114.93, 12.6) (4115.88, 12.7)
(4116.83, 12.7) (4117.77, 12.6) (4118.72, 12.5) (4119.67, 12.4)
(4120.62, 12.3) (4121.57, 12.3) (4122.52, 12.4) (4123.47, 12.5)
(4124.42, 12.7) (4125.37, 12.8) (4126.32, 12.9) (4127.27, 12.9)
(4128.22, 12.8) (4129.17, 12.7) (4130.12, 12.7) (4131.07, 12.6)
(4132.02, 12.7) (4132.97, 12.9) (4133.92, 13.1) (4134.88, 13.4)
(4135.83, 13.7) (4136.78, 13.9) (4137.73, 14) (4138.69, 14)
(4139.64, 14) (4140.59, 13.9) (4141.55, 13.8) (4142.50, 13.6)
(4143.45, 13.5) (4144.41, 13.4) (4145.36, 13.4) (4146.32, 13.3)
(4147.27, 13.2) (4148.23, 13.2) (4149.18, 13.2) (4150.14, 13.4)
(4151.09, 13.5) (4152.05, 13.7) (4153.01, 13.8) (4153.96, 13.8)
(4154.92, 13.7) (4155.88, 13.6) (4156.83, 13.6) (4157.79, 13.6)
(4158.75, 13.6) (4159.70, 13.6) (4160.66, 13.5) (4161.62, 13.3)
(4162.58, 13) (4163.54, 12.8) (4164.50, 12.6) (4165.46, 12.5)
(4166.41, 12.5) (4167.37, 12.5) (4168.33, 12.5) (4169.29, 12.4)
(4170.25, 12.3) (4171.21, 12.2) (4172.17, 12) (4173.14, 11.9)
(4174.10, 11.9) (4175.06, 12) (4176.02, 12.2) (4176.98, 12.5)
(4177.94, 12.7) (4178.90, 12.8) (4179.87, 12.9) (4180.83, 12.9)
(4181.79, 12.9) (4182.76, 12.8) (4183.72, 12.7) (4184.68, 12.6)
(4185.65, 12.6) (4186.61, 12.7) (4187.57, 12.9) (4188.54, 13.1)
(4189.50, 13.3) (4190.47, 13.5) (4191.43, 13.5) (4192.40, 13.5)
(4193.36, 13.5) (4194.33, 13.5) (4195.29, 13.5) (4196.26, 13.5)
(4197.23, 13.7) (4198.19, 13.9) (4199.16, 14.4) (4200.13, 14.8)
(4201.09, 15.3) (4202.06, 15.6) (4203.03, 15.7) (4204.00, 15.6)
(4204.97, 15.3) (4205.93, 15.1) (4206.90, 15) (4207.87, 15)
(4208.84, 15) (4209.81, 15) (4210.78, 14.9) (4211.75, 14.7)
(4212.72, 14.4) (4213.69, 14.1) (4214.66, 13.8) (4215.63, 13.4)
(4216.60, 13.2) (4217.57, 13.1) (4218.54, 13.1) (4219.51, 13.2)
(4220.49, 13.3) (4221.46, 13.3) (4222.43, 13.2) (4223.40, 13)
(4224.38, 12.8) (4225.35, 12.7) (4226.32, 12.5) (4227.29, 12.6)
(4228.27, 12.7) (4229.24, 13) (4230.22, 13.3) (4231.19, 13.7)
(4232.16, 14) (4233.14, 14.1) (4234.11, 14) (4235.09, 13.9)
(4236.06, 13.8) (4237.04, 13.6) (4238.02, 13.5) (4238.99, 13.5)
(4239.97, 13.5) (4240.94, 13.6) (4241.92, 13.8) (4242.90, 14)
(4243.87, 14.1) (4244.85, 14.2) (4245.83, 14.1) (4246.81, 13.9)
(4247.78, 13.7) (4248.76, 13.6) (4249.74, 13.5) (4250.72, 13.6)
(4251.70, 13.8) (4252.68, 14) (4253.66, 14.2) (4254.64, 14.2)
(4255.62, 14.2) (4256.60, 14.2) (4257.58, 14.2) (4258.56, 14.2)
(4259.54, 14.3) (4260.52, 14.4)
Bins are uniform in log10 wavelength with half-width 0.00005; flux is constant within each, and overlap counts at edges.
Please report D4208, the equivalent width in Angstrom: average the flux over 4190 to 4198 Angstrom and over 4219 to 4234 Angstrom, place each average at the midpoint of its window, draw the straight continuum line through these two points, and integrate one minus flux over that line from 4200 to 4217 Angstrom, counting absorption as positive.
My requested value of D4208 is -1.8 Angstrom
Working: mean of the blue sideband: 13.5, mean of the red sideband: 13.2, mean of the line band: 14.8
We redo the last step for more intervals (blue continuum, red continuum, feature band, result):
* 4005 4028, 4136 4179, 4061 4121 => 3.65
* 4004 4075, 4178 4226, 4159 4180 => 1.58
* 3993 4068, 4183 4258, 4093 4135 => 3.60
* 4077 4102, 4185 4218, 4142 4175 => 0.51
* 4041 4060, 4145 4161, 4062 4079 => 1.63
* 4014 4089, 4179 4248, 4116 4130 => 0.73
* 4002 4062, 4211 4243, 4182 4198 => 0.26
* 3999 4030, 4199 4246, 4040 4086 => -0.56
